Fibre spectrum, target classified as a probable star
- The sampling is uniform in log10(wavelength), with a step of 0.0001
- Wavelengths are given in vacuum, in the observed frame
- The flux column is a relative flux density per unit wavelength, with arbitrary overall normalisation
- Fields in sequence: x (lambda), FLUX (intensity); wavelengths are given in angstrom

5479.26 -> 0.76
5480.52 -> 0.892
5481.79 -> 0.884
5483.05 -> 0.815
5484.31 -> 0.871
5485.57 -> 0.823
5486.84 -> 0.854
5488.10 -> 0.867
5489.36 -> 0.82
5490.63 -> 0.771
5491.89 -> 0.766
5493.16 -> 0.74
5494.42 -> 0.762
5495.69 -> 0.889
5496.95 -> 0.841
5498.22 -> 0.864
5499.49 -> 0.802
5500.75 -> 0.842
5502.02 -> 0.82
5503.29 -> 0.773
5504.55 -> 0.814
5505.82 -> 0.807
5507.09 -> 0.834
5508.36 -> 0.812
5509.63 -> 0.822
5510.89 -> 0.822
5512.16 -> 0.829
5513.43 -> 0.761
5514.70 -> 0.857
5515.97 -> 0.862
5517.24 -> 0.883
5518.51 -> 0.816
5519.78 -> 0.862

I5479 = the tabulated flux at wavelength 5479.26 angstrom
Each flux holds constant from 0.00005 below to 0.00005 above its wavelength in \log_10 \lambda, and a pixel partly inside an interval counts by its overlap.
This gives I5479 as 0.76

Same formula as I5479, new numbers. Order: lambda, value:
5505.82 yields 0.807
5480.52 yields 0.892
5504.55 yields 0.814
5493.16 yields 0.74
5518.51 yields 0.816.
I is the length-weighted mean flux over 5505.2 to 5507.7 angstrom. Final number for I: 0.82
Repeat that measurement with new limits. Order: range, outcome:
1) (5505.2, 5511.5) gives 0.82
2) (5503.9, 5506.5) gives 0.811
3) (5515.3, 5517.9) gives 0.872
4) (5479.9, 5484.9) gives 0.865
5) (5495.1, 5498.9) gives 0.863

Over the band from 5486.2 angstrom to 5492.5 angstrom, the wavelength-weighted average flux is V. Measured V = 0.816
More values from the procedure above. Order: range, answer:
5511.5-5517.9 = 0.838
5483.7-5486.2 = 0.848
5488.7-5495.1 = 0.773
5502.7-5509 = 0.808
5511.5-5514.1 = 0.796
